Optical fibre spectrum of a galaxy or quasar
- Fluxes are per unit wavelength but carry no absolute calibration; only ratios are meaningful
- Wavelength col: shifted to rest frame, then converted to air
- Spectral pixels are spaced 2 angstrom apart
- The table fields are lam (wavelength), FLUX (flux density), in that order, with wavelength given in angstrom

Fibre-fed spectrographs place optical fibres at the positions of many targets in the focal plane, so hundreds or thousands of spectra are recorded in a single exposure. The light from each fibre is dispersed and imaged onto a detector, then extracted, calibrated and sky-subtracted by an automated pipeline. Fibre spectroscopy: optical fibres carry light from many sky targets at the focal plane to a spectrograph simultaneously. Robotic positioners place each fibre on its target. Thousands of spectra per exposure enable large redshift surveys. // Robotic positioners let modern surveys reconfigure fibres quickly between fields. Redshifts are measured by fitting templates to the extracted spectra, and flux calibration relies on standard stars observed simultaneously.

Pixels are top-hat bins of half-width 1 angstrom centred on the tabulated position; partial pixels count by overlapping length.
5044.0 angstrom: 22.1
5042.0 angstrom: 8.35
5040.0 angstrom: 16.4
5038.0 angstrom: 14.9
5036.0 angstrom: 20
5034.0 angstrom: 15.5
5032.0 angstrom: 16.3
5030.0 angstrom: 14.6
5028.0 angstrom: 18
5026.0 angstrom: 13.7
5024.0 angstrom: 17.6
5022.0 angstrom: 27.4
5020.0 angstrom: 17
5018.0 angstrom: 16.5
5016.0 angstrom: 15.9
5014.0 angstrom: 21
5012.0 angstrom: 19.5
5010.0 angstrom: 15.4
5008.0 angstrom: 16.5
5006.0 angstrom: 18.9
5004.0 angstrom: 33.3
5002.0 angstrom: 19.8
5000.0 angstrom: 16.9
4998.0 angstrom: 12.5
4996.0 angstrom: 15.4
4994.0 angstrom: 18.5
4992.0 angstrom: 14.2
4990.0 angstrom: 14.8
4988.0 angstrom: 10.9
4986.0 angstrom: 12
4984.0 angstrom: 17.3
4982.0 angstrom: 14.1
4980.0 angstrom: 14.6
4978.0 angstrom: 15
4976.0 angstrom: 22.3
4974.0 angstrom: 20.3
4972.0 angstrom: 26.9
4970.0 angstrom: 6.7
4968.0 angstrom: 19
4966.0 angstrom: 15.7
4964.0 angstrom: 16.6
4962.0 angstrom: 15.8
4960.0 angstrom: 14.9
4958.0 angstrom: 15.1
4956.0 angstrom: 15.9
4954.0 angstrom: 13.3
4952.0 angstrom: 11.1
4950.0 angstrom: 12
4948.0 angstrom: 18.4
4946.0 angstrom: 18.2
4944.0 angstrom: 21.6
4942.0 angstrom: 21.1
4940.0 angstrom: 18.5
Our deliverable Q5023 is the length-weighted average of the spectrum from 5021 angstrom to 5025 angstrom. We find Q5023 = 22.5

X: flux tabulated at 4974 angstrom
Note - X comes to 20.3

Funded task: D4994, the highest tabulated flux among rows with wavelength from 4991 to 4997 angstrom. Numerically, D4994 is 18.5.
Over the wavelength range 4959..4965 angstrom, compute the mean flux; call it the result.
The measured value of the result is 15.8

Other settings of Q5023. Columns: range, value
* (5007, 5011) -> 15.9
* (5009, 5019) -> 17.7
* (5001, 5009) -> 22.1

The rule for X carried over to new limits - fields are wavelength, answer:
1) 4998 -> 12.5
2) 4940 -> 18.5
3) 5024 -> 17.6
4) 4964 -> 16.6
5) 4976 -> 22.3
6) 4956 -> 15.9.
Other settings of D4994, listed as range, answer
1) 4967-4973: 26.9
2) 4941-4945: 21.6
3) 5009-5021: 21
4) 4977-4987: 17.3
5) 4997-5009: 33.3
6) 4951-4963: 15.9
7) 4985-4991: 14.8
